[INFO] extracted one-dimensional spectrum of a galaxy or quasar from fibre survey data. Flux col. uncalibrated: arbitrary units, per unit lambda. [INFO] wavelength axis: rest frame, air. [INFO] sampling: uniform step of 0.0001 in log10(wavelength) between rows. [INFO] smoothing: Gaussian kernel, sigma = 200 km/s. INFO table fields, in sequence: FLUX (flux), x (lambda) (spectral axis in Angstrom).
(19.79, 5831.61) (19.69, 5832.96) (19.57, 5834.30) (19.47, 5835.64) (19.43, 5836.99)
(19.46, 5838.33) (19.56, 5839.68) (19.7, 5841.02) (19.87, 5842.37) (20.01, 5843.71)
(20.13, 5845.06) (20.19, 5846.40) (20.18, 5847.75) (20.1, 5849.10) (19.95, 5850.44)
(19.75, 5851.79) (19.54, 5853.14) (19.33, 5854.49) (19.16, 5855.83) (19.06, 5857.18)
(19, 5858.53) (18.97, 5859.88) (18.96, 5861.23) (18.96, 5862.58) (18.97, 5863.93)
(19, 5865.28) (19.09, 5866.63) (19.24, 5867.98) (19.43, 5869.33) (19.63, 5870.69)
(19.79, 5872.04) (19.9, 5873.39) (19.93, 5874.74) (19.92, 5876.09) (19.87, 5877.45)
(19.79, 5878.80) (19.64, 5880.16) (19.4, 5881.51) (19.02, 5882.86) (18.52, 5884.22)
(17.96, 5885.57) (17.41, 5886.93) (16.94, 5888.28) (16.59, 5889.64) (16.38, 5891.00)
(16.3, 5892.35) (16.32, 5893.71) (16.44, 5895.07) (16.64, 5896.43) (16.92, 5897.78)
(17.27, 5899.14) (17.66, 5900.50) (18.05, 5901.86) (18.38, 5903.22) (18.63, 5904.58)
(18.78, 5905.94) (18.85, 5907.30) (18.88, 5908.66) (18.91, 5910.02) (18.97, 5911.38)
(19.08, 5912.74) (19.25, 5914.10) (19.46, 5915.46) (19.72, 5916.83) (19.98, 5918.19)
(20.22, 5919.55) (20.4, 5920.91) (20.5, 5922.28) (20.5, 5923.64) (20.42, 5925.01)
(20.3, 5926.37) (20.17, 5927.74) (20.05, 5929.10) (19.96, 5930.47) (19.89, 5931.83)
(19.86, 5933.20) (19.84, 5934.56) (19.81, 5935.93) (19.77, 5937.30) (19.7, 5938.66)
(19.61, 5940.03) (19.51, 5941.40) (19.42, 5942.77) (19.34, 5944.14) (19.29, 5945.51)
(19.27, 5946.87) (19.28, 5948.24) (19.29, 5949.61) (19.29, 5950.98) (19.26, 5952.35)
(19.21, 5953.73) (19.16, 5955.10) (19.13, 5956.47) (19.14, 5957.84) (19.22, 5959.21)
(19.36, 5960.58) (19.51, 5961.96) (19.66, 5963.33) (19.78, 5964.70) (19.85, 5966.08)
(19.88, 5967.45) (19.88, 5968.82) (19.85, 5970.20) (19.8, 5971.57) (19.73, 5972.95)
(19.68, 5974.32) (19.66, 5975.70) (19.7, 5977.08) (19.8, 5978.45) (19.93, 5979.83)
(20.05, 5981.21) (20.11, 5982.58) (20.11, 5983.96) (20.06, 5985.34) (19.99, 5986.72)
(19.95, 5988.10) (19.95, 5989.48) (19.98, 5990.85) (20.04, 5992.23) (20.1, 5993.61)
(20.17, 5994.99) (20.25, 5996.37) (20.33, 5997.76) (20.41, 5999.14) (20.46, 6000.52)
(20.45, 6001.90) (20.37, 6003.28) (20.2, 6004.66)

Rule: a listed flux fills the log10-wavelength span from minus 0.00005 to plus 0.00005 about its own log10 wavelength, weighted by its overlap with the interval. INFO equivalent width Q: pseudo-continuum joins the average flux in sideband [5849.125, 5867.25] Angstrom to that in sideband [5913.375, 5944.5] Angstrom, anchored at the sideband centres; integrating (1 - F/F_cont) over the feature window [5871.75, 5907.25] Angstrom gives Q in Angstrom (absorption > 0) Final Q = 2.5 Angstrom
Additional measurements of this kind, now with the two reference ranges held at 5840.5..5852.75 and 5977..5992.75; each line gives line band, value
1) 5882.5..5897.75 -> 2.2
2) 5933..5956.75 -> 0.6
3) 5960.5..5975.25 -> 0.2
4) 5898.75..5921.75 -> 1.1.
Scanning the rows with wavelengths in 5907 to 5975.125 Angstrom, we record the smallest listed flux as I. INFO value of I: 18.85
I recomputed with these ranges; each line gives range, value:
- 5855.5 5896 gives 16.3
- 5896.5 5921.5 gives 16.92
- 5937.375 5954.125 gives 19.21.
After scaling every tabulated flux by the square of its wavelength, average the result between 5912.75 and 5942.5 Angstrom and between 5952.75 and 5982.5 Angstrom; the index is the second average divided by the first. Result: 1.00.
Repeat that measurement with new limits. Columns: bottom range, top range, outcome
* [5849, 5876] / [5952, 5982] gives 1.05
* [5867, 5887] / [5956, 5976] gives 1.04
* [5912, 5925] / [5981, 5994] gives 1.03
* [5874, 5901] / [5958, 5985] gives 1.13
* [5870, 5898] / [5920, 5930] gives 1.13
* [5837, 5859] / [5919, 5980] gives 1.04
